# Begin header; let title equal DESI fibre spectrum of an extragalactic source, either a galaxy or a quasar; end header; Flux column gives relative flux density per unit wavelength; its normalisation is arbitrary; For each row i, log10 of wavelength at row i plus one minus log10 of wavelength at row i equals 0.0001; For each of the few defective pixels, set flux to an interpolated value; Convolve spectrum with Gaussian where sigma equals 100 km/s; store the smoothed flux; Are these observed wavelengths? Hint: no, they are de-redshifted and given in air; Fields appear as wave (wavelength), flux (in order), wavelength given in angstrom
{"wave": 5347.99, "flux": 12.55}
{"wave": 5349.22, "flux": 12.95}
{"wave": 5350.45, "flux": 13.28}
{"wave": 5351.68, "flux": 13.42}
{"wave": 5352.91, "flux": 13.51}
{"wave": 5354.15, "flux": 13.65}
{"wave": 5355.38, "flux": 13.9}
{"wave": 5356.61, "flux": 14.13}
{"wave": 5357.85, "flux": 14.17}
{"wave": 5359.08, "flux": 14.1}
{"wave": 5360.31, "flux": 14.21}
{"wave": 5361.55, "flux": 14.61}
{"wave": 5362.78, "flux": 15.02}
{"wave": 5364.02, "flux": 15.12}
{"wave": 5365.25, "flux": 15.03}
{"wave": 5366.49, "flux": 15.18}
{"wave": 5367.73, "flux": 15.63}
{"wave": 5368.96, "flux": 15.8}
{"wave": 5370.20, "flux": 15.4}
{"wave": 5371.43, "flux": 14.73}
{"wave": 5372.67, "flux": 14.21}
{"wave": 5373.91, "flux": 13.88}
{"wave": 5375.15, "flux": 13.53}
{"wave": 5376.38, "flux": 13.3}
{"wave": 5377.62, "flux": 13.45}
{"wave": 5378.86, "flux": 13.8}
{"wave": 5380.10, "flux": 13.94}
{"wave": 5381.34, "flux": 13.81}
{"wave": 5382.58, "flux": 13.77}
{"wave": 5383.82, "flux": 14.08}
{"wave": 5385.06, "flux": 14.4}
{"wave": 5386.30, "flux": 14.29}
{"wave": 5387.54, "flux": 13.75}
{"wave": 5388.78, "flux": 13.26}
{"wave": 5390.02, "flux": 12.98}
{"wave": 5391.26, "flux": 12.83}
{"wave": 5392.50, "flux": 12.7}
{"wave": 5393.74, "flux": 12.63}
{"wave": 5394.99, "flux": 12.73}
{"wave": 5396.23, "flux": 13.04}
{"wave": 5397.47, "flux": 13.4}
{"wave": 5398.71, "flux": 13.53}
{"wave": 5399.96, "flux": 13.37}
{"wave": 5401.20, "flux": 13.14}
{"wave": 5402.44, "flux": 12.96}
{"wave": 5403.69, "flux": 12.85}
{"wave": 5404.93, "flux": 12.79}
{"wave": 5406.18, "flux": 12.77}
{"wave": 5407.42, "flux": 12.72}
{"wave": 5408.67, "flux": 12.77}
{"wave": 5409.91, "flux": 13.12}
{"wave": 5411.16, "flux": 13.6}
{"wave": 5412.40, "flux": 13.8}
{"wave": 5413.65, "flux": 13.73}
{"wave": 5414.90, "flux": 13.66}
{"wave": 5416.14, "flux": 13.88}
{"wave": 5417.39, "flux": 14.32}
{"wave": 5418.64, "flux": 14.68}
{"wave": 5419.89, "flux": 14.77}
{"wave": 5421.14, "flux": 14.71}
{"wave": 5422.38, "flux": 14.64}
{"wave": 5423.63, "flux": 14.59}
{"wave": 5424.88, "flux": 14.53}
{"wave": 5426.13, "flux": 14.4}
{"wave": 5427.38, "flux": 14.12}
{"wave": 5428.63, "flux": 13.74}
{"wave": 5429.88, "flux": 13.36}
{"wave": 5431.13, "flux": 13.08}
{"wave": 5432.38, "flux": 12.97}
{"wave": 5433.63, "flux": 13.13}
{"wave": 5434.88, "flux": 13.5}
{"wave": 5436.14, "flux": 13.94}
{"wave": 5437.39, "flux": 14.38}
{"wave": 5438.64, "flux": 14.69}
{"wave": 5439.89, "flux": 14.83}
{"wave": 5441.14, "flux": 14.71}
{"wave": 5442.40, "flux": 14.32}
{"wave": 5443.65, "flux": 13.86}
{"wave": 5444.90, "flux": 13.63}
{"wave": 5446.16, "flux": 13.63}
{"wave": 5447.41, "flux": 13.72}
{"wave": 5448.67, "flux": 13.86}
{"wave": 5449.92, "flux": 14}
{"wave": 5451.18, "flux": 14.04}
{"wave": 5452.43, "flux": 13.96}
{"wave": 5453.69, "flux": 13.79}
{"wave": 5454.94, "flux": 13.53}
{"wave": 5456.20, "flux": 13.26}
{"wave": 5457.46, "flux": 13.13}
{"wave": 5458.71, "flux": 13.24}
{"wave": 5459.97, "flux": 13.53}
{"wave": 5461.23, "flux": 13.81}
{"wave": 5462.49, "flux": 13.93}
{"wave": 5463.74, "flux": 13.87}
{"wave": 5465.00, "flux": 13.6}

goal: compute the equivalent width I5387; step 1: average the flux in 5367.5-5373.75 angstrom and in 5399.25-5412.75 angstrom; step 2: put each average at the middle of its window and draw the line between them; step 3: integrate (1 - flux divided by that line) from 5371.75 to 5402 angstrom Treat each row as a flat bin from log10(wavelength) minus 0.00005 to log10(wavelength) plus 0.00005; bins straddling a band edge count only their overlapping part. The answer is 1.34 angstrom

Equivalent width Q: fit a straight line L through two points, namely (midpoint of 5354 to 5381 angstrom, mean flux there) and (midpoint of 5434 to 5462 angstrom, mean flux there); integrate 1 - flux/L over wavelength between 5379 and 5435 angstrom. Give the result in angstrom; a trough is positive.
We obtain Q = 2.2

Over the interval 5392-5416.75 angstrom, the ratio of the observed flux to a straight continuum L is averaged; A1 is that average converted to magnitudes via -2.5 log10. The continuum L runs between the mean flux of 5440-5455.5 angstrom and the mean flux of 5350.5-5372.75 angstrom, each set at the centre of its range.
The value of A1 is 0.09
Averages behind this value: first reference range 14.5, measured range 13.2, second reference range 14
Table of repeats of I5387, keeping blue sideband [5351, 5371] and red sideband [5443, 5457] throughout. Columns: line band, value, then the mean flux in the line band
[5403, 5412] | 0.74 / 13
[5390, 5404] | 1.19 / 13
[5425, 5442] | -0.05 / 13.9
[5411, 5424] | -0.18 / 14.2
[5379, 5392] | 0.57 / 13.7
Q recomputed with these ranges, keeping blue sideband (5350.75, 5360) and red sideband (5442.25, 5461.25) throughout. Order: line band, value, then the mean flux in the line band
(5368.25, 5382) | -0.4 angstrom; 14.2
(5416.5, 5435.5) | -0.4 angstrom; 14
